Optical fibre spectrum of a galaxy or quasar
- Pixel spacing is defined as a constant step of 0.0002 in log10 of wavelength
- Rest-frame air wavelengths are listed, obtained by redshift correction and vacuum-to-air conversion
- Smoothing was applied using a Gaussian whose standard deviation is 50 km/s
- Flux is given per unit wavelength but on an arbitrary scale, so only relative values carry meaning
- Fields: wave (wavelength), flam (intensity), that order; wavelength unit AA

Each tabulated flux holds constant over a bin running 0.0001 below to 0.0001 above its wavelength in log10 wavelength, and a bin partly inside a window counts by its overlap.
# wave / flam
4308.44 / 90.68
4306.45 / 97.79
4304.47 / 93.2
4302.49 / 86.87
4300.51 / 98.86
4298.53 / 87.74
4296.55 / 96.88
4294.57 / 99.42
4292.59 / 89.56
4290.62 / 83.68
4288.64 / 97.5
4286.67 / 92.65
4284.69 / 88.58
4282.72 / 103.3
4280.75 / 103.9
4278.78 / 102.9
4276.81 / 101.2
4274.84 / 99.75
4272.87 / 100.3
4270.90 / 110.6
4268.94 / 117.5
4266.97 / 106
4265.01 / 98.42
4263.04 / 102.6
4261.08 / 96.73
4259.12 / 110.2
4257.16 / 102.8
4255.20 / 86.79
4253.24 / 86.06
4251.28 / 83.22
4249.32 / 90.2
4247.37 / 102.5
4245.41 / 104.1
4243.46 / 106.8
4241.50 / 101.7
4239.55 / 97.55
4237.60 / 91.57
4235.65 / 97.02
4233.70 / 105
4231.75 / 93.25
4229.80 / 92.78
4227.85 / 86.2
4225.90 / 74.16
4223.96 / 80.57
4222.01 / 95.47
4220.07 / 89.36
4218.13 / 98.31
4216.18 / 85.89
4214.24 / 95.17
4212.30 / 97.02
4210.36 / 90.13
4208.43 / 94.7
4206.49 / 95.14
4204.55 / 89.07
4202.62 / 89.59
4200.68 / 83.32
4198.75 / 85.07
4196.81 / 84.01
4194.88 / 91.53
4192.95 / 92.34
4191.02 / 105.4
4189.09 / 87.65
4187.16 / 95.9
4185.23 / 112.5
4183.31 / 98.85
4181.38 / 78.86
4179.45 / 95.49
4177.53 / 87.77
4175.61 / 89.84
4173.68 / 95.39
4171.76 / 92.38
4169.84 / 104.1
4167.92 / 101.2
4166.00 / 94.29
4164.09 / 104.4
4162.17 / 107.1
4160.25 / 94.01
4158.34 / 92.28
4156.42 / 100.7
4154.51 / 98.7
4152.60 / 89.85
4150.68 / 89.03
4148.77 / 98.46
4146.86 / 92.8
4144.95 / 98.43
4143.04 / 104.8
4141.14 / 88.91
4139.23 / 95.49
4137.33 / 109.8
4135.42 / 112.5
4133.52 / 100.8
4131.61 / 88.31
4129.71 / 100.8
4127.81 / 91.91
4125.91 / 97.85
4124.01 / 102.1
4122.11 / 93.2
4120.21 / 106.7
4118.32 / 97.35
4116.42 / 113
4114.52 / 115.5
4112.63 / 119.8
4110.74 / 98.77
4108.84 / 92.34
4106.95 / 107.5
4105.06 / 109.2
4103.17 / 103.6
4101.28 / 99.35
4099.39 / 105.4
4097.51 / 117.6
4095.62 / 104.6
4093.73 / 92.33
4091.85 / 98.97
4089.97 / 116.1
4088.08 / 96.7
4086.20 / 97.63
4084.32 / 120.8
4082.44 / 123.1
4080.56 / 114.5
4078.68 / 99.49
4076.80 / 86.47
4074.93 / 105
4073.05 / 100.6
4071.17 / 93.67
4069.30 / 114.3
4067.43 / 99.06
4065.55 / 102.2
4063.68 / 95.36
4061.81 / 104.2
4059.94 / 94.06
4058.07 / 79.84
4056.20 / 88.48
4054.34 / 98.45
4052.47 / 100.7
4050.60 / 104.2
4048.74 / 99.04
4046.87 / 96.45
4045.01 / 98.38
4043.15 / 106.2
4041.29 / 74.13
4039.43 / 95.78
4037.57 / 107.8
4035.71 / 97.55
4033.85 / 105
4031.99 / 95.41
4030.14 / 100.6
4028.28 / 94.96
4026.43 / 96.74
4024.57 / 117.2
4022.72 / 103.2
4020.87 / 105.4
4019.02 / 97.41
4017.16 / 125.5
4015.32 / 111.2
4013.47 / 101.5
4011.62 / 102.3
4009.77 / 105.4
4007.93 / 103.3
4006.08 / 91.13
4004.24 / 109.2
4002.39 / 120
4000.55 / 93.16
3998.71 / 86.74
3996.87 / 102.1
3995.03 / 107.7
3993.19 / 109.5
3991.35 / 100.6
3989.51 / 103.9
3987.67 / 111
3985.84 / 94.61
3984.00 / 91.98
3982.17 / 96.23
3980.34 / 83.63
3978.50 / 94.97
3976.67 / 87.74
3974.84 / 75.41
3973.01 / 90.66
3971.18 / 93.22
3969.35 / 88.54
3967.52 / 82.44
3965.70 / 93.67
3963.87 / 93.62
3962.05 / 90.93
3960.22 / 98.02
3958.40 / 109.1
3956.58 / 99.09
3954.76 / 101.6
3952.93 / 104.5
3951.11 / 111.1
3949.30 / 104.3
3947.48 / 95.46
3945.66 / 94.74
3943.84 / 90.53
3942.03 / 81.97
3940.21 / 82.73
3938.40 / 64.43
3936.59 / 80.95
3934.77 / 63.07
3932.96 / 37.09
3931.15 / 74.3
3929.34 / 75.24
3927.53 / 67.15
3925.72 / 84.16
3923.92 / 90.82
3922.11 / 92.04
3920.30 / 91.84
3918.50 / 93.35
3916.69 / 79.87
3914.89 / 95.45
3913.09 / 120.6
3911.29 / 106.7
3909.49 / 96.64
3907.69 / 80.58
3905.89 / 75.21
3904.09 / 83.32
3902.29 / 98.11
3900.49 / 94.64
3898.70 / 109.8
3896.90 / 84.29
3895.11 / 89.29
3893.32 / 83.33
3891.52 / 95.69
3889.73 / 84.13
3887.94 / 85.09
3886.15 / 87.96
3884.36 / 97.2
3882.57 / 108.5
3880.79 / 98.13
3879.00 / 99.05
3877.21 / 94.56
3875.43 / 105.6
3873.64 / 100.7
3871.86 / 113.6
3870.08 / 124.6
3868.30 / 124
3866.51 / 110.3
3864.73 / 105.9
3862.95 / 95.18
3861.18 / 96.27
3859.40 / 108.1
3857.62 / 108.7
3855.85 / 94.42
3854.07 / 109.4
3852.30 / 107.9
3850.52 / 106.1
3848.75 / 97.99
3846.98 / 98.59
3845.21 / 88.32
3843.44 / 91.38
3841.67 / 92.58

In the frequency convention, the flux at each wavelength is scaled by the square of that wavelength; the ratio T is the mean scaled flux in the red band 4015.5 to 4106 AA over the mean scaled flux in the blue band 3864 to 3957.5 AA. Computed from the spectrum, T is 1.19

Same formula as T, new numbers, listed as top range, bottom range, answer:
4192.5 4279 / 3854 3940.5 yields 1.22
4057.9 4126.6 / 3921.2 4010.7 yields 1.20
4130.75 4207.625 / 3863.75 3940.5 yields 1.19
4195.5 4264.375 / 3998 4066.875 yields 1.02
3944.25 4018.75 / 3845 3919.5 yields 1.06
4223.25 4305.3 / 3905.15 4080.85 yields 1.15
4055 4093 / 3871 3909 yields 1.19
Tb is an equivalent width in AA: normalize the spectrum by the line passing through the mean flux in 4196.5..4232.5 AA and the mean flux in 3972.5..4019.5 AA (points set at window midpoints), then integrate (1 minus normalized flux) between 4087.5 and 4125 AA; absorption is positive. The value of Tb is -3.9 AA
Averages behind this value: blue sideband 100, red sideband 89.5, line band 105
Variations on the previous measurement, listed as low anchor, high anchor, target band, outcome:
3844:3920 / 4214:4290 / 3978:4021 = -1.8 AA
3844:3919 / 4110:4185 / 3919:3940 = 5.0 AA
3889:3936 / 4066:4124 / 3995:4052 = -2.5 AA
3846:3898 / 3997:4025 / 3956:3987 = 3.4 AA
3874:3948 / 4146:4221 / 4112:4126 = -2.0 AA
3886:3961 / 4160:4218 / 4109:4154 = -3.5 AA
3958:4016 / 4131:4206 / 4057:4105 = -3.1 AA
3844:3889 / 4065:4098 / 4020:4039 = 0.3 AA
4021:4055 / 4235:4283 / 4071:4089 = -0.8 AA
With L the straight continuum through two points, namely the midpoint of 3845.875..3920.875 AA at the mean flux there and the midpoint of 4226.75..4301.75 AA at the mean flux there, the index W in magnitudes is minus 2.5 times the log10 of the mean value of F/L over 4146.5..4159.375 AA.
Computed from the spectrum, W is 0.04 mag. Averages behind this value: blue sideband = 98.6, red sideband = 97.7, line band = 94.6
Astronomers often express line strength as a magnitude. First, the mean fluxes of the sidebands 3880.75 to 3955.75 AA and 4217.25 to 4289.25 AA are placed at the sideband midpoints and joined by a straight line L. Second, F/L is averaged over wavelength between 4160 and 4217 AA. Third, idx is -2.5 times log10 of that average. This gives 0.02 mag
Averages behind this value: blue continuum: 88.8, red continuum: 97.3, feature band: 94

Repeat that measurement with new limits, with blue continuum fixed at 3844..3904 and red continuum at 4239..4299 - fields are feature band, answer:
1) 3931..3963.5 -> 0.13 mag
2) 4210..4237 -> 0.08 mag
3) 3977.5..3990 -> 0.04 mag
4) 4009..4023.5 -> -0.08 mag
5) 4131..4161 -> 0.02 mag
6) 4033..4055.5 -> 0.01 mag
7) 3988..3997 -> -0.06 mag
